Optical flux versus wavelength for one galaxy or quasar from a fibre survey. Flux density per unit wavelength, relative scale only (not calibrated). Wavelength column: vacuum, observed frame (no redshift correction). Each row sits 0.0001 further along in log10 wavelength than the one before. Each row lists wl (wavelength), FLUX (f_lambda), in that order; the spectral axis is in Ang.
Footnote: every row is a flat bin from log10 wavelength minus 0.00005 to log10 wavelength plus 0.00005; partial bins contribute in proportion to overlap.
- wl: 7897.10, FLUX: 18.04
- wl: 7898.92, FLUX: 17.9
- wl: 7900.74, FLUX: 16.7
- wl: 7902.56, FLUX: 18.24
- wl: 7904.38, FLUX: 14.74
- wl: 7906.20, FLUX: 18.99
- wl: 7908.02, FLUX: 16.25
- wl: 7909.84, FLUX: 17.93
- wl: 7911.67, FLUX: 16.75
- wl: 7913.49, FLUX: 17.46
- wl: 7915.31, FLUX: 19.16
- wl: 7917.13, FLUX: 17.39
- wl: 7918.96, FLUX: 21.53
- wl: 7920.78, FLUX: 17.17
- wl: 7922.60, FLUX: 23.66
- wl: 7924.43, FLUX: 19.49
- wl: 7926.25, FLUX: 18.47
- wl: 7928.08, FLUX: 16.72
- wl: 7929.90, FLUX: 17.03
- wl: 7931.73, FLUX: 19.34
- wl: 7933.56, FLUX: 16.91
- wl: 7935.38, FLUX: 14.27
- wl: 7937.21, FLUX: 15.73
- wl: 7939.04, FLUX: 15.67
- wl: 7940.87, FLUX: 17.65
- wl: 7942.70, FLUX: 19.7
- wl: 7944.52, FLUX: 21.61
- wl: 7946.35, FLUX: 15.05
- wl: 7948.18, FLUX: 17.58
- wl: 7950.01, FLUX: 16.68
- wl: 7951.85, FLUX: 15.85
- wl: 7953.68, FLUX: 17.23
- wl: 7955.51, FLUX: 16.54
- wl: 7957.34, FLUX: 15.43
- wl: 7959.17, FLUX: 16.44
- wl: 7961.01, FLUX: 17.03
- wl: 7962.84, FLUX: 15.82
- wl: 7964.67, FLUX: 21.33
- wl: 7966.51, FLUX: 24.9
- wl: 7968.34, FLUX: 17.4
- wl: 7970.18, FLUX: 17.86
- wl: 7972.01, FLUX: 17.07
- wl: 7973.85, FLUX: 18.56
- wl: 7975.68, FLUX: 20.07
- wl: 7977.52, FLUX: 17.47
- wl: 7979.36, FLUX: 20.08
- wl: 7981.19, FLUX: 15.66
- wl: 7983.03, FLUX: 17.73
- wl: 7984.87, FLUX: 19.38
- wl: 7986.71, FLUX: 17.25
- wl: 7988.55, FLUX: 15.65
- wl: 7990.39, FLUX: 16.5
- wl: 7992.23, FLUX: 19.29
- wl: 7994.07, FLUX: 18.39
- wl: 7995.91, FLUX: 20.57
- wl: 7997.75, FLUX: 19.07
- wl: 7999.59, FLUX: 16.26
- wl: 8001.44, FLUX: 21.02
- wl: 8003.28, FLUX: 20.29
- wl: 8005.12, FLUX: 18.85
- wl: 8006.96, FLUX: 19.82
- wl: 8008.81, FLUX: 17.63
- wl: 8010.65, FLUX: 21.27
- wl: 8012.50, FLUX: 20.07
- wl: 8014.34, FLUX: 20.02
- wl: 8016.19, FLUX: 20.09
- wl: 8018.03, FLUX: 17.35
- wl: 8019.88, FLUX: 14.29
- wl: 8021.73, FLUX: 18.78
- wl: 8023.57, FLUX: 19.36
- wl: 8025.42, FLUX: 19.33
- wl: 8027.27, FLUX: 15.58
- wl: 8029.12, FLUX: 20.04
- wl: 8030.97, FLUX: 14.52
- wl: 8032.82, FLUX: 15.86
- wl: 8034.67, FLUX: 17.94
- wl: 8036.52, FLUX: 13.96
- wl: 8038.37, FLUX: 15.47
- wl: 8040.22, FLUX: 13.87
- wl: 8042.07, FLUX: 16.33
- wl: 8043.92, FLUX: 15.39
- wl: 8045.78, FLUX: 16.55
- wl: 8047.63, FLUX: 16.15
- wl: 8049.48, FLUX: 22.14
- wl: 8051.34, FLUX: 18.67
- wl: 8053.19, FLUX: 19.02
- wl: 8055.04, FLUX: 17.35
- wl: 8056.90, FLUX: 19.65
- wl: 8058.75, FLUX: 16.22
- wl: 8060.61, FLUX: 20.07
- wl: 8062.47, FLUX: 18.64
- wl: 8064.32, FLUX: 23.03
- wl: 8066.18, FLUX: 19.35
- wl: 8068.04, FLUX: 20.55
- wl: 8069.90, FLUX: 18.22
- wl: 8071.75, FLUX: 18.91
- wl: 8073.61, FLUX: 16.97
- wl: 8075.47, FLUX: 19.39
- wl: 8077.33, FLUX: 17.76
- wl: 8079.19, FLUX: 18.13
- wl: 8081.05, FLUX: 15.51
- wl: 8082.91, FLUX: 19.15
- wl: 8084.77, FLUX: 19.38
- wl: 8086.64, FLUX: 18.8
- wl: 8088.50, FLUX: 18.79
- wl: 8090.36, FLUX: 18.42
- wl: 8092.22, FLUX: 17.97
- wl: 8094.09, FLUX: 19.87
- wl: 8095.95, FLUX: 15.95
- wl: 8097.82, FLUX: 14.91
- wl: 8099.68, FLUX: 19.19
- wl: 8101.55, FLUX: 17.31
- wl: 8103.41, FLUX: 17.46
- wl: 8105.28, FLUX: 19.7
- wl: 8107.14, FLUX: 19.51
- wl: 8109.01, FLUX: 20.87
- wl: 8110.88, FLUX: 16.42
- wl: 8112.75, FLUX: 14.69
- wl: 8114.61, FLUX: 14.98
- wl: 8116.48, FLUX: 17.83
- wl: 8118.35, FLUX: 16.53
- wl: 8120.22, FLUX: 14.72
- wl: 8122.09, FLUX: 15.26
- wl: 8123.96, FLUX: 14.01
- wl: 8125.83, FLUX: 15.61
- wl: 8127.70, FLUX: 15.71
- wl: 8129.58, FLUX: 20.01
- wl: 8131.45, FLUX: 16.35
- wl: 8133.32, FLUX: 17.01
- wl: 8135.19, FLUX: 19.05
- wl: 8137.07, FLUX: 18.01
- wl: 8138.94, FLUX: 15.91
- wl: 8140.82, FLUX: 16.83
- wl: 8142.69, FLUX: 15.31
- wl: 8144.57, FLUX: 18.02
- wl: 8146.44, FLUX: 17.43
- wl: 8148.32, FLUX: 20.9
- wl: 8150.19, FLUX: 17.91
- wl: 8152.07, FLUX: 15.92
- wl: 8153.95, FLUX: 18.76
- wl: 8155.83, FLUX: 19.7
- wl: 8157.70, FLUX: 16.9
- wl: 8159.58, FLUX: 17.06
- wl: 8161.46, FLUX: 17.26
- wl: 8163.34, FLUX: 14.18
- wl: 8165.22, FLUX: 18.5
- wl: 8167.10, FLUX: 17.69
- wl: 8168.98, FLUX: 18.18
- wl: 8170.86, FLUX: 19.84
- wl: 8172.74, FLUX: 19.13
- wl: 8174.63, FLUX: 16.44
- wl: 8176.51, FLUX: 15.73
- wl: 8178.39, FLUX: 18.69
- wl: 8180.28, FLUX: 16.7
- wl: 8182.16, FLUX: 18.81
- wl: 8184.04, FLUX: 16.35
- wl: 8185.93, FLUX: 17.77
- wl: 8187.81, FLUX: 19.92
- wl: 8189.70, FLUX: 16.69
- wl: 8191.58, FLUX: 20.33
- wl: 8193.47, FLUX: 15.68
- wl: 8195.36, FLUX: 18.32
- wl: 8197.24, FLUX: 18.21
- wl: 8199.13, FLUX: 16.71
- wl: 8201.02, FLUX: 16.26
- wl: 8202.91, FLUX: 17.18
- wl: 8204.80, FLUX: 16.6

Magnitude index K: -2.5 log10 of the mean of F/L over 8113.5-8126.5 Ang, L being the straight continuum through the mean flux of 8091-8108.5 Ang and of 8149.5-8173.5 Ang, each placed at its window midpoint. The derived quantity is 0.16 mag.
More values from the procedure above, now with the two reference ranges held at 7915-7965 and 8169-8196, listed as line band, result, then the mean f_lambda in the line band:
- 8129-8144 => 0.04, 17.3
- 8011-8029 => -0.04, 18.5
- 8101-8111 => -0.06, 18.8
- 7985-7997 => -0.02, 18.1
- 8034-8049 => 0.12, 15.9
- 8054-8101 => -0.04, 18.5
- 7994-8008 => -0.09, 19.3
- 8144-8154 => -0.02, 18.1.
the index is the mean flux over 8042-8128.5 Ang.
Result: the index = 17.8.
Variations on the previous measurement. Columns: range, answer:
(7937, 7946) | 18.1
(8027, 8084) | 17.8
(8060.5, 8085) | 18.9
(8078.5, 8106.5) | 18.1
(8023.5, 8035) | 17.3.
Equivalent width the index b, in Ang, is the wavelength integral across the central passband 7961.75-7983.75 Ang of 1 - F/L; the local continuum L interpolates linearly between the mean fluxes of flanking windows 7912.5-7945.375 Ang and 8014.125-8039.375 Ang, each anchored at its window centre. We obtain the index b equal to -1.0 Ang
